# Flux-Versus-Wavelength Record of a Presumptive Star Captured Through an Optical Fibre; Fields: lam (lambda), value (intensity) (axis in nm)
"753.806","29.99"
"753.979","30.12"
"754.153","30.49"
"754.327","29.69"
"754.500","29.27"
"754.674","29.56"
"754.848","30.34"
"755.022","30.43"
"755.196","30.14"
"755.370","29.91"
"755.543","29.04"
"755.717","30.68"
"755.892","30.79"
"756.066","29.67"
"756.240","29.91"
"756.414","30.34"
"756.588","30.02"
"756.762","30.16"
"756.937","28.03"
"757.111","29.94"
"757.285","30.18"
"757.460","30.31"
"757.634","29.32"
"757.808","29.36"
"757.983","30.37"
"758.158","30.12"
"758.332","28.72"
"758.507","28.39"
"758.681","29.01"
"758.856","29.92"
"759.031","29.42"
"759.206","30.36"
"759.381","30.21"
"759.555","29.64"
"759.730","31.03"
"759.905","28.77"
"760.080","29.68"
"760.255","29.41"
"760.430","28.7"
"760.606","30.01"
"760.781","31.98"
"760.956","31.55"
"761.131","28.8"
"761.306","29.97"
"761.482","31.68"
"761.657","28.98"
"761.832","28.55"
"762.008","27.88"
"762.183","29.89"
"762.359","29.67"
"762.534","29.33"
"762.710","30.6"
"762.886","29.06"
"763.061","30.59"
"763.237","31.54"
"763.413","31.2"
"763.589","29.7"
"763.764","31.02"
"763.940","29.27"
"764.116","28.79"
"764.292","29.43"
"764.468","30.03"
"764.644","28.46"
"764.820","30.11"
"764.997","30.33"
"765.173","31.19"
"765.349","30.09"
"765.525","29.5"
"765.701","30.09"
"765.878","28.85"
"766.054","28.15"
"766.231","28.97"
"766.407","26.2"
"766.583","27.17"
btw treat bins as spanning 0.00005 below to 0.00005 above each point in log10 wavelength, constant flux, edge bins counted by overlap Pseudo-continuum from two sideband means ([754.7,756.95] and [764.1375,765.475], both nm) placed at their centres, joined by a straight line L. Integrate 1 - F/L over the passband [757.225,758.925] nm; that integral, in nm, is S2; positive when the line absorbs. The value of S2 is 0.02 nm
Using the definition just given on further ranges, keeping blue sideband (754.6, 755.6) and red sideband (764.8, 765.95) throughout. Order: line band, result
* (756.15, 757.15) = 0.008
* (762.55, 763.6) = -0.015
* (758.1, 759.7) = 0.021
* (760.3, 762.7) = 0.016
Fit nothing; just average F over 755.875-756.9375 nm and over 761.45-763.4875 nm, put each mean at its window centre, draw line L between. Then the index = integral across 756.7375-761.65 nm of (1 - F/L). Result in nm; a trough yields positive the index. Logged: 0.015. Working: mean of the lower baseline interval 29.9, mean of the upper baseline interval 29.9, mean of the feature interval 29.8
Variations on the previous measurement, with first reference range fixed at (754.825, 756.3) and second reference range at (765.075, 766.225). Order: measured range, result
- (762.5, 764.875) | -0.02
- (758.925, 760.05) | 0.00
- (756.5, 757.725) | 0.01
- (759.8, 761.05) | -0.01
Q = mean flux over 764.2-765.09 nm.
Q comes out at 29.7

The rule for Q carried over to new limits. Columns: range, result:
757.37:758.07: 29.8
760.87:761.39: 30.1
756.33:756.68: 30.2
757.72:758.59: 29.4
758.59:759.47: 29.8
